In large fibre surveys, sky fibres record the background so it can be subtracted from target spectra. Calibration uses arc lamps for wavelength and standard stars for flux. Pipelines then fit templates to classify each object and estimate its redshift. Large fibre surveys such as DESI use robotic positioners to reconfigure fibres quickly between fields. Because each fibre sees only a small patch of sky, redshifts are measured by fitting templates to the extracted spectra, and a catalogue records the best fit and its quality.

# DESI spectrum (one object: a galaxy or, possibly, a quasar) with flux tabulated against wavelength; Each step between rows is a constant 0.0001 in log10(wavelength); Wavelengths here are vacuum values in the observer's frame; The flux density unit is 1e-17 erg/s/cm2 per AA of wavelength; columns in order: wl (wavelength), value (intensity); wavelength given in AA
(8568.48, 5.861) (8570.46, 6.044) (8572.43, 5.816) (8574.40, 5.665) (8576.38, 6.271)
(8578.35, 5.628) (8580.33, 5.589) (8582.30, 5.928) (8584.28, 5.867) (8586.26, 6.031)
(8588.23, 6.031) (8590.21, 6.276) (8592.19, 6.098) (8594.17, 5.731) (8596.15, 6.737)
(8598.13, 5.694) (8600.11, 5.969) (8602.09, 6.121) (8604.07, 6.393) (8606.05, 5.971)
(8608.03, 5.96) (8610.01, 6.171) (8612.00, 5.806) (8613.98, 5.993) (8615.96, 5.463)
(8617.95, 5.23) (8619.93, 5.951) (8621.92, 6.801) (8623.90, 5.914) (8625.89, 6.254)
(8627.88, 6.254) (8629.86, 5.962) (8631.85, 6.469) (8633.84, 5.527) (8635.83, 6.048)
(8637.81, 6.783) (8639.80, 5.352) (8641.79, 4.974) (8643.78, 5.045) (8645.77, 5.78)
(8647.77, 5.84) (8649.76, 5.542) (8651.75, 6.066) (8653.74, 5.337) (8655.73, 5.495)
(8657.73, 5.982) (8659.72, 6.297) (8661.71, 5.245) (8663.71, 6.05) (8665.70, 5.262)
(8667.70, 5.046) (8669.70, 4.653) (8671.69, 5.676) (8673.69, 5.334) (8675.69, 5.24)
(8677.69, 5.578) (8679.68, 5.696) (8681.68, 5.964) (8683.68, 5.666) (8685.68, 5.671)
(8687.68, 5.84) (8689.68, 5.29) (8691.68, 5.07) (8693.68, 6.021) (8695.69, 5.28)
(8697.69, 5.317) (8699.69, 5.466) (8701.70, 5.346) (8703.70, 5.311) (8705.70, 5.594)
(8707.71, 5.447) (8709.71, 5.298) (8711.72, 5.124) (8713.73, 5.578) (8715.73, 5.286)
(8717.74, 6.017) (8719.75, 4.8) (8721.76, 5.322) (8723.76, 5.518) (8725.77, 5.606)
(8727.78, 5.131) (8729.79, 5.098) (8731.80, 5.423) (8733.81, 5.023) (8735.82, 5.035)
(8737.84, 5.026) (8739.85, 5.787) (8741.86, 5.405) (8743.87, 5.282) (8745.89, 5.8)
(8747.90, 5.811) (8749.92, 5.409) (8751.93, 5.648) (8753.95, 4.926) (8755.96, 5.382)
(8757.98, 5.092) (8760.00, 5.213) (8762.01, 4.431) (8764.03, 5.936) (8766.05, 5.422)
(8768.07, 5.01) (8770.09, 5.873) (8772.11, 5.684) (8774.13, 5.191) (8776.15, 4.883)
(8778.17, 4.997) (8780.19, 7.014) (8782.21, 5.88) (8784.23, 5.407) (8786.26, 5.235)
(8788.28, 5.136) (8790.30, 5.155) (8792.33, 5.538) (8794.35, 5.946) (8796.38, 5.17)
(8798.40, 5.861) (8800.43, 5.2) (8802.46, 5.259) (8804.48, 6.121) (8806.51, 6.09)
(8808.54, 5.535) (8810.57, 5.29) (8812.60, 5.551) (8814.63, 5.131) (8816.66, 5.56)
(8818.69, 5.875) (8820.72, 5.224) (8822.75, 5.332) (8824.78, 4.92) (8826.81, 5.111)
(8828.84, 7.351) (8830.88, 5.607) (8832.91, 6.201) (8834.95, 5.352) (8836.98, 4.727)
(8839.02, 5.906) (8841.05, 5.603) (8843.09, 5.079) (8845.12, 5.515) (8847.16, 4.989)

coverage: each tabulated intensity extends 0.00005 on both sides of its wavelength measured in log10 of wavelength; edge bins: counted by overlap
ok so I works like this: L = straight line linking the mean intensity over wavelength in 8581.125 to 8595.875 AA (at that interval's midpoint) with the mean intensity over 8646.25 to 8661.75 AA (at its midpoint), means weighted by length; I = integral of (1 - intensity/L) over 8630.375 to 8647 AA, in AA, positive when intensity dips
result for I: 0.19 AA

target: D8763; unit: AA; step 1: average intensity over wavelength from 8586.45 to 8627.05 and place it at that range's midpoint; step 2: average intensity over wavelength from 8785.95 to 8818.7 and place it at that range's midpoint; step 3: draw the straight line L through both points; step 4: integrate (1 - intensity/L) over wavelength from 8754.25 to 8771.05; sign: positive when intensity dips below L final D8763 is 1.0 AA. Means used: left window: 6.03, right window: 5.5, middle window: 5.28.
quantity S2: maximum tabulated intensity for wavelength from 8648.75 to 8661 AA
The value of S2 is 6.297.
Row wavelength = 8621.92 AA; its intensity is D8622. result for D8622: 6.801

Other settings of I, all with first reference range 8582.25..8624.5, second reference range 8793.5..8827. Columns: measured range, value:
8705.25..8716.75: 0.72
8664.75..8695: 1.82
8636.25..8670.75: 1.77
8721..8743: 1.46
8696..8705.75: 0.65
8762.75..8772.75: 0.08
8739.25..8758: 0.59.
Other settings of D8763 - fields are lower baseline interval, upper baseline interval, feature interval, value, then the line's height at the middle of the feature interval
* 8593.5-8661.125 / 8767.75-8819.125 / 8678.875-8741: 3.24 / 5.72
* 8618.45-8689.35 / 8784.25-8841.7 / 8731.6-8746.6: 0.76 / 5.62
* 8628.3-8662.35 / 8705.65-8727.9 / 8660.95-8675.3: 0.83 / 5.65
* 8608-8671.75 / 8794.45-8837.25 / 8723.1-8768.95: 2.63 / 5.65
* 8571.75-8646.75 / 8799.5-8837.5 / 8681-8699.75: 0.76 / 5.79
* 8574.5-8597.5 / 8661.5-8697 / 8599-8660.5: -1.48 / 5.75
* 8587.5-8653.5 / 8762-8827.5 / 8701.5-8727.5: 1.32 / 5.69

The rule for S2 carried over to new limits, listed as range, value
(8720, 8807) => 7.014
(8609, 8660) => 6.801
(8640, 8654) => 6.066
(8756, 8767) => 5.936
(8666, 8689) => 5.964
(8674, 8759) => 6.021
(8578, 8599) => 6.737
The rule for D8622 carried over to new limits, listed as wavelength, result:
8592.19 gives 6.098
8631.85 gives 6.469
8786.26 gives 5.235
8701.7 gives 5.346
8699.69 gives 5.466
